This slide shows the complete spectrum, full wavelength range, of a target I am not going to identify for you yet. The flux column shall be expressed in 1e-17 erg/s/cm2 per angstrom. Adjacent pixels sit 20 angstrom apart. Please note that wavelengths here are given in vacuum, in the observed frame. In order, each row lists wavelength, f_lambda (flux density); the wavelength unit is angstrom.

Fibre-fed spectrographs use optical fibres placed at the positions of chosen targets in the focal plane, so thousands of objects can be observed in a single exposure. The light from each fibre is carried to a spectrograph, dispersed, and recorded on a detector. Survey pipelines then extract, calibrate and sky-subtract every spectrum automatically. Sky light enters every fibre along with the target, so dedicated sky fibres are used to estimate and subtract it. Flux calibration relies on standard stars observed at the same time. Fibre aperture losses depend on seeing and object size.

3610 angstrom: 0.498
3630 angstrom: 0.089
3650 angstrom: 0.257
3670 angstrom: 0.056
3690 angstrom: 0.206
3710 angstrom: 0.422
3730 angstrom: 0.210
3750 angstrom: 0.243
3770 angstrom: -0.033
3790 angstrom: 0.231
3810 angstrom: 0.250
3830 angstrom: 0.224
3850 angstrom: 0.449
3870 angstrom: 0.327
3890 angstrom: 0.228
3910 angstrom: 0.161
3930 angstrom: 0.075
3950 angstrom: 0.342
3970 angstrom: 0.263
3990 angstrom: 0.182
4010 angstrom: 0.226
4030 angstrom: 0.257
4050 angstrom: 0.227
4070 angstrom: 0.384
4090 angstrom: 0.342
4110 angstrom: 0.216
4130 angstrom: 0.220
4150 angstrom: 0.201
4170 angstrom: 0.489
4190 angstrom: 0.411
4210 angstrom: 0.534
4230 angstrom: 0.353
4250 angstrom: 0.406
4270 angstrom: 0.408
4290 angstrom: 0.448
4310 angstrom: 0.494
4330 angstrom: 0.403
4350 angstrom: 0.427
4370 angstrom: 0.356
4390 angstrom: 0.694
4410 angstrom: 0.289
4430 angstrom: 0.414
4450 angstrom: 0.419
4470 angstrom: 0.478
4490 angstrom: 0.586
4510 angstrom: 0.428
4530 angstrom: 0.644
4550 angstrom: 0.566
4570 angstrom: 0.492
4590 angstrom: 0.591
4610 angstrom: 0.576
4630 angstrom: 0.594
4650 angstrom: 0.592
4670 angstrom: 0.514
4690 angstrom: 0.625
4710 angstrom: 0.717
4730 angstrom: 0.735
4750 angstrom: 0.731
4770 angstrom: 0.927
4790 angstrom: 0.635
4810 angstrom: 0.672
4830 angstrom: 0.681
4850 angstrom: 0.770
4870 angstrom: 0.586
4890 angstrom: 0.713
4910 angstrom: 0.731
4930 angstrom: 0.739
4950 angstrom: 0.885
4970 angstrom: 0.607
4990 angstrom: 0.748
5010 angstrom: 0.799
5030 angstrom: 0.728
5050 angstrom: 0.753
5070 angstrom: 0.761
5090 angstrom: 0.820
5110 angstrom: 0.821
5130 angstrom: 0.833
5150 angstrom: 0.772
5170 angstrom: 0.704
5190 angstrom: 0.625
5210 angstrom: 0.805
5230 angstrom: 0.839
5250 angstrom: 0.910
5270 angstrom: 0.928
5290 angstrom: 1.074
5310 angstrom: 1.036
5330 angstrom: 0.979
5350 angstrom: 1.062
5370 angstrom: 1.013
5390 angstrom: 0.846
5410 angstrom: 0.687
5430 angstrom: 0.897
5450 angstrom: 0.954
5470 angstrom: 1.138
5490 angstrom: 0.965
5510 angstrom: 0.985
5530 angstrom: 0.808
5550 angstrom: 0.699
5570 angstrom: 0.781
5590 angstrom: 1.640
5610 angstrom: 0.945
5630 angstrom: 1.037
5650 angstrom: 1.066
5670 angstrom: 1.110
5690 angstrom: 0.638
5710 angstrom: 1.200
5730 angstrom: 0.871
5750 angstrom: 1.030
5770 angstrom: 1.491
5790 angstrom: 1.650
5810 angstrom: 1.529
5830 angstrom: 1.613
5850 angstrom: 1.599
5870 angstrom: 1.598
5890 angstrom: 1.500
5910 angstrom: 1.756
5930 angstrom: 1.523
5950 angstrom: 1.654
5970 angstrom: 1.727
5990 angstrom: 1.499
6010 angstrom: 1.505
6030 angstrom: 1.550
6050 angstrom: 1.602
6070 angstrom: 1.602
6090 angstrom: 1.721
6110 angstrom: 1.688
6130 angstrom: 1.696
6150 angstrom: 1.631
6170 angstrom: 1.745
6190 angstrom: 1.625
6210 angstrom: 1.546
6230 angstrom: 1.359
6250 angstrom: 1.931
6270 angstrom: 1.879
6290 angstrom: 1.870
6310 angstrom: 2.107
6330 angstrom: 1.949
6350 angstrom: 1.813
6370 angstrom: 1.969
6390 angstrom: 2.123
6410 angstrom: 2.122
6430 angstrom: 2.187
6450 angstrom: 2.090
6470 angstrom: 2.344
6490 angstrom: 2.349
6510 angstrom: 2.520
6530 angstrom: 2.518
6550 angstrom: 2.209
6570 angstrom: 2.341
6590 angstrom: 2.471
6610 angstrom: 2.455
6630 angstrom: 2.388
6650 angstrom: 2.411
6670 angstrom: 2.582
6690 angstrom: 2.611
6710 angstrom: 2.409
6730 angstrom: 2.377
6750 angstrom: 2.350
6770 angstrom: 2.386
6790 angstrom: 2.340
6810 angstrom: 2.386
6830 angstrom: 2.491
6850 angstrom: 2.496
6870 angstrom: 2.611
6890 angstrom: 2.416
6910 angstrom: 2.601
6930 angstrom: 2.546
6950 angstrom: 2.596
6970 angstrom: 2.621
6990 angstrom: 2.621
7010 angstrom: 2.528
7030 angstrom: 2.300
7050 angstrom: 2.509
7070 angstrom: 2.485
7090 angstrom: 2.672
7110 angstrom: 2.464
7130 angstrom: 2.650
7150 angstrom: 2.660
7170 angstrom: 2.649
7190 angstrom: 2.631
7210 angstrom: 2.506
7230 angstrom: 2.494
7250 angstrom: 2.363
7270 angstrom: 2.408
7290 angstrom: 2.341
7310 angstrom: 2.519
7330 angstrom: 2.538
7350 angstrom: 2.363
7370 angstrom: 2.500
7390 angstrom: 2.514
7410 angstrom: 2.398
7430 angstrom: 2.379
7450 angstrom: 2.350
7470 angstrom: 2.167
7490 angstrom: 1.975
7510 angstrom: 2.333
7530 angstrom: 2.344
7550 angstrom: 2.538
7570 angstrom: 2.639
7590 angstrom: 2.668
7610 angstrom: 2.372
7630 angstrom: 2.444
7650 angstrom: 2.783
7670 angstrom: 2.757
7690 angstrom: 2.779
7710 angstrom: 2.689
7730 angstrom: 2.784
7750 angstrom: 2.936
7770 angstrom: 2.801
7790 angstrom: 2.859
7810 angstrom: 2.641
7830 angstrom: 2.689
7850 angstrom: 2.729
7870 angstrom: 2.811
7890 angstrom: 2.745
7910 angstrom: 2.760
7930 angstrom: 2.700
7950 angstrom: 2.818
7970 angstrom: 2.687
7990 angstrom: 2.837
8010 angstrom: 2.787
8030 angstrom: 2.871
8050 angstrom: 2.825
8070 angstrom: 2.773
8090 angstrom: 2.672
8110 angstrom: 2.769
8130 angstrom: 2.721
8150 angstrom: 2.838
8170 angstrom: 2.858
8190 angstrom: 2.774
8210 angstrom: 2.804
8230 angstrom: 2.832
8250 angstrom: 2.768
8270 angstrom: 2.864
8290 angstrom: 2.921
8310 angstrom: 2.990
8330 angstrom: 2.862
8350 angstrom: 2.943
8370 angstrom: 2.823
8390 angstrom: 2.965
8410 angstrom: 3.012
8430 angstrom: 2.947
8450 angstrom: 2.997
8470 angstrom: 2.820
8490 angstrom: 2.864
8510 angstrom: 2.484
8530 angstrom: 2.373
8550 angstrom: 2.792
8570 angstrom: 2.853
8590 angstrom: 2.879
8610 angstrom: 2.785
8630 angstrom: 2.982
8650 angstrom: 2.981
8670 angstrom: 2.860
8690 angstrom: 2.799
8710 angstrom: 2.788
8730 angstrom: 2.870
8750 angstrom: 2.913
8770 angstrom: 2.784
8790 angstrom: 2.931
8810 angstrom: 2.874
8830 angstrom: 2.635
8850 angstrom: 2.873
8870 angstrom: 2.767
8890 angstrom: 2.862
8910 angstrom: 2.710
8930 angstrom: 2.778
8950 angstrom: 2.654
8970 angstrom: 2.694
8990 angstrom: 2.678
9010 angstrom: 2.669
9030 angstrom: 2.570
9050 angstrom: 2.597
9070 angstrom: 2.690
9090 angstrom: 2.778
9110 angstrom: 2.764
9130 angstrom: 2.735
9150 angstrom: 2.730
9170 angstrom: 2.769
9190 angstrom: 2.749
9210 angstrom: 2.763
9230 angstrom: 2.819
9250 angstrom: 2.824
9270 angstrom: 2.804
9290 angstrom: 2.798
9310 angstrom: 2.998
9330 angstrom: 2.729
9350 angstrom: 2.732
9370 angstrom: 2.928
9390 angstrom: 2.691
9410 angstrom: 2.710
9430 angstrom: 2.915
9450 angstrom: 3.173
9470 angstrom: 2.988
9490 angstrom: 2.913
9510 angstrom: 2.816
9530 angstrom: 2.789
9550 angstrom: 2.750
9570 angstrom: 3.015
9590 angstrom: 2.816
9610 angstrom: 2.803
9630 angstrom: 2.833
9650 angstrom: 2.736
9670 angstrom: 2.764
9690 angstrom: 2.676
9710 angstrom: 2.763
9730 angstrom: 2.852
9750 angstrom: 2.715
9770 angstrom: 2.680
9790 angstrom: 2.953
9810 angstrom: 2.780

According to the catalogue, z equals 0.446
